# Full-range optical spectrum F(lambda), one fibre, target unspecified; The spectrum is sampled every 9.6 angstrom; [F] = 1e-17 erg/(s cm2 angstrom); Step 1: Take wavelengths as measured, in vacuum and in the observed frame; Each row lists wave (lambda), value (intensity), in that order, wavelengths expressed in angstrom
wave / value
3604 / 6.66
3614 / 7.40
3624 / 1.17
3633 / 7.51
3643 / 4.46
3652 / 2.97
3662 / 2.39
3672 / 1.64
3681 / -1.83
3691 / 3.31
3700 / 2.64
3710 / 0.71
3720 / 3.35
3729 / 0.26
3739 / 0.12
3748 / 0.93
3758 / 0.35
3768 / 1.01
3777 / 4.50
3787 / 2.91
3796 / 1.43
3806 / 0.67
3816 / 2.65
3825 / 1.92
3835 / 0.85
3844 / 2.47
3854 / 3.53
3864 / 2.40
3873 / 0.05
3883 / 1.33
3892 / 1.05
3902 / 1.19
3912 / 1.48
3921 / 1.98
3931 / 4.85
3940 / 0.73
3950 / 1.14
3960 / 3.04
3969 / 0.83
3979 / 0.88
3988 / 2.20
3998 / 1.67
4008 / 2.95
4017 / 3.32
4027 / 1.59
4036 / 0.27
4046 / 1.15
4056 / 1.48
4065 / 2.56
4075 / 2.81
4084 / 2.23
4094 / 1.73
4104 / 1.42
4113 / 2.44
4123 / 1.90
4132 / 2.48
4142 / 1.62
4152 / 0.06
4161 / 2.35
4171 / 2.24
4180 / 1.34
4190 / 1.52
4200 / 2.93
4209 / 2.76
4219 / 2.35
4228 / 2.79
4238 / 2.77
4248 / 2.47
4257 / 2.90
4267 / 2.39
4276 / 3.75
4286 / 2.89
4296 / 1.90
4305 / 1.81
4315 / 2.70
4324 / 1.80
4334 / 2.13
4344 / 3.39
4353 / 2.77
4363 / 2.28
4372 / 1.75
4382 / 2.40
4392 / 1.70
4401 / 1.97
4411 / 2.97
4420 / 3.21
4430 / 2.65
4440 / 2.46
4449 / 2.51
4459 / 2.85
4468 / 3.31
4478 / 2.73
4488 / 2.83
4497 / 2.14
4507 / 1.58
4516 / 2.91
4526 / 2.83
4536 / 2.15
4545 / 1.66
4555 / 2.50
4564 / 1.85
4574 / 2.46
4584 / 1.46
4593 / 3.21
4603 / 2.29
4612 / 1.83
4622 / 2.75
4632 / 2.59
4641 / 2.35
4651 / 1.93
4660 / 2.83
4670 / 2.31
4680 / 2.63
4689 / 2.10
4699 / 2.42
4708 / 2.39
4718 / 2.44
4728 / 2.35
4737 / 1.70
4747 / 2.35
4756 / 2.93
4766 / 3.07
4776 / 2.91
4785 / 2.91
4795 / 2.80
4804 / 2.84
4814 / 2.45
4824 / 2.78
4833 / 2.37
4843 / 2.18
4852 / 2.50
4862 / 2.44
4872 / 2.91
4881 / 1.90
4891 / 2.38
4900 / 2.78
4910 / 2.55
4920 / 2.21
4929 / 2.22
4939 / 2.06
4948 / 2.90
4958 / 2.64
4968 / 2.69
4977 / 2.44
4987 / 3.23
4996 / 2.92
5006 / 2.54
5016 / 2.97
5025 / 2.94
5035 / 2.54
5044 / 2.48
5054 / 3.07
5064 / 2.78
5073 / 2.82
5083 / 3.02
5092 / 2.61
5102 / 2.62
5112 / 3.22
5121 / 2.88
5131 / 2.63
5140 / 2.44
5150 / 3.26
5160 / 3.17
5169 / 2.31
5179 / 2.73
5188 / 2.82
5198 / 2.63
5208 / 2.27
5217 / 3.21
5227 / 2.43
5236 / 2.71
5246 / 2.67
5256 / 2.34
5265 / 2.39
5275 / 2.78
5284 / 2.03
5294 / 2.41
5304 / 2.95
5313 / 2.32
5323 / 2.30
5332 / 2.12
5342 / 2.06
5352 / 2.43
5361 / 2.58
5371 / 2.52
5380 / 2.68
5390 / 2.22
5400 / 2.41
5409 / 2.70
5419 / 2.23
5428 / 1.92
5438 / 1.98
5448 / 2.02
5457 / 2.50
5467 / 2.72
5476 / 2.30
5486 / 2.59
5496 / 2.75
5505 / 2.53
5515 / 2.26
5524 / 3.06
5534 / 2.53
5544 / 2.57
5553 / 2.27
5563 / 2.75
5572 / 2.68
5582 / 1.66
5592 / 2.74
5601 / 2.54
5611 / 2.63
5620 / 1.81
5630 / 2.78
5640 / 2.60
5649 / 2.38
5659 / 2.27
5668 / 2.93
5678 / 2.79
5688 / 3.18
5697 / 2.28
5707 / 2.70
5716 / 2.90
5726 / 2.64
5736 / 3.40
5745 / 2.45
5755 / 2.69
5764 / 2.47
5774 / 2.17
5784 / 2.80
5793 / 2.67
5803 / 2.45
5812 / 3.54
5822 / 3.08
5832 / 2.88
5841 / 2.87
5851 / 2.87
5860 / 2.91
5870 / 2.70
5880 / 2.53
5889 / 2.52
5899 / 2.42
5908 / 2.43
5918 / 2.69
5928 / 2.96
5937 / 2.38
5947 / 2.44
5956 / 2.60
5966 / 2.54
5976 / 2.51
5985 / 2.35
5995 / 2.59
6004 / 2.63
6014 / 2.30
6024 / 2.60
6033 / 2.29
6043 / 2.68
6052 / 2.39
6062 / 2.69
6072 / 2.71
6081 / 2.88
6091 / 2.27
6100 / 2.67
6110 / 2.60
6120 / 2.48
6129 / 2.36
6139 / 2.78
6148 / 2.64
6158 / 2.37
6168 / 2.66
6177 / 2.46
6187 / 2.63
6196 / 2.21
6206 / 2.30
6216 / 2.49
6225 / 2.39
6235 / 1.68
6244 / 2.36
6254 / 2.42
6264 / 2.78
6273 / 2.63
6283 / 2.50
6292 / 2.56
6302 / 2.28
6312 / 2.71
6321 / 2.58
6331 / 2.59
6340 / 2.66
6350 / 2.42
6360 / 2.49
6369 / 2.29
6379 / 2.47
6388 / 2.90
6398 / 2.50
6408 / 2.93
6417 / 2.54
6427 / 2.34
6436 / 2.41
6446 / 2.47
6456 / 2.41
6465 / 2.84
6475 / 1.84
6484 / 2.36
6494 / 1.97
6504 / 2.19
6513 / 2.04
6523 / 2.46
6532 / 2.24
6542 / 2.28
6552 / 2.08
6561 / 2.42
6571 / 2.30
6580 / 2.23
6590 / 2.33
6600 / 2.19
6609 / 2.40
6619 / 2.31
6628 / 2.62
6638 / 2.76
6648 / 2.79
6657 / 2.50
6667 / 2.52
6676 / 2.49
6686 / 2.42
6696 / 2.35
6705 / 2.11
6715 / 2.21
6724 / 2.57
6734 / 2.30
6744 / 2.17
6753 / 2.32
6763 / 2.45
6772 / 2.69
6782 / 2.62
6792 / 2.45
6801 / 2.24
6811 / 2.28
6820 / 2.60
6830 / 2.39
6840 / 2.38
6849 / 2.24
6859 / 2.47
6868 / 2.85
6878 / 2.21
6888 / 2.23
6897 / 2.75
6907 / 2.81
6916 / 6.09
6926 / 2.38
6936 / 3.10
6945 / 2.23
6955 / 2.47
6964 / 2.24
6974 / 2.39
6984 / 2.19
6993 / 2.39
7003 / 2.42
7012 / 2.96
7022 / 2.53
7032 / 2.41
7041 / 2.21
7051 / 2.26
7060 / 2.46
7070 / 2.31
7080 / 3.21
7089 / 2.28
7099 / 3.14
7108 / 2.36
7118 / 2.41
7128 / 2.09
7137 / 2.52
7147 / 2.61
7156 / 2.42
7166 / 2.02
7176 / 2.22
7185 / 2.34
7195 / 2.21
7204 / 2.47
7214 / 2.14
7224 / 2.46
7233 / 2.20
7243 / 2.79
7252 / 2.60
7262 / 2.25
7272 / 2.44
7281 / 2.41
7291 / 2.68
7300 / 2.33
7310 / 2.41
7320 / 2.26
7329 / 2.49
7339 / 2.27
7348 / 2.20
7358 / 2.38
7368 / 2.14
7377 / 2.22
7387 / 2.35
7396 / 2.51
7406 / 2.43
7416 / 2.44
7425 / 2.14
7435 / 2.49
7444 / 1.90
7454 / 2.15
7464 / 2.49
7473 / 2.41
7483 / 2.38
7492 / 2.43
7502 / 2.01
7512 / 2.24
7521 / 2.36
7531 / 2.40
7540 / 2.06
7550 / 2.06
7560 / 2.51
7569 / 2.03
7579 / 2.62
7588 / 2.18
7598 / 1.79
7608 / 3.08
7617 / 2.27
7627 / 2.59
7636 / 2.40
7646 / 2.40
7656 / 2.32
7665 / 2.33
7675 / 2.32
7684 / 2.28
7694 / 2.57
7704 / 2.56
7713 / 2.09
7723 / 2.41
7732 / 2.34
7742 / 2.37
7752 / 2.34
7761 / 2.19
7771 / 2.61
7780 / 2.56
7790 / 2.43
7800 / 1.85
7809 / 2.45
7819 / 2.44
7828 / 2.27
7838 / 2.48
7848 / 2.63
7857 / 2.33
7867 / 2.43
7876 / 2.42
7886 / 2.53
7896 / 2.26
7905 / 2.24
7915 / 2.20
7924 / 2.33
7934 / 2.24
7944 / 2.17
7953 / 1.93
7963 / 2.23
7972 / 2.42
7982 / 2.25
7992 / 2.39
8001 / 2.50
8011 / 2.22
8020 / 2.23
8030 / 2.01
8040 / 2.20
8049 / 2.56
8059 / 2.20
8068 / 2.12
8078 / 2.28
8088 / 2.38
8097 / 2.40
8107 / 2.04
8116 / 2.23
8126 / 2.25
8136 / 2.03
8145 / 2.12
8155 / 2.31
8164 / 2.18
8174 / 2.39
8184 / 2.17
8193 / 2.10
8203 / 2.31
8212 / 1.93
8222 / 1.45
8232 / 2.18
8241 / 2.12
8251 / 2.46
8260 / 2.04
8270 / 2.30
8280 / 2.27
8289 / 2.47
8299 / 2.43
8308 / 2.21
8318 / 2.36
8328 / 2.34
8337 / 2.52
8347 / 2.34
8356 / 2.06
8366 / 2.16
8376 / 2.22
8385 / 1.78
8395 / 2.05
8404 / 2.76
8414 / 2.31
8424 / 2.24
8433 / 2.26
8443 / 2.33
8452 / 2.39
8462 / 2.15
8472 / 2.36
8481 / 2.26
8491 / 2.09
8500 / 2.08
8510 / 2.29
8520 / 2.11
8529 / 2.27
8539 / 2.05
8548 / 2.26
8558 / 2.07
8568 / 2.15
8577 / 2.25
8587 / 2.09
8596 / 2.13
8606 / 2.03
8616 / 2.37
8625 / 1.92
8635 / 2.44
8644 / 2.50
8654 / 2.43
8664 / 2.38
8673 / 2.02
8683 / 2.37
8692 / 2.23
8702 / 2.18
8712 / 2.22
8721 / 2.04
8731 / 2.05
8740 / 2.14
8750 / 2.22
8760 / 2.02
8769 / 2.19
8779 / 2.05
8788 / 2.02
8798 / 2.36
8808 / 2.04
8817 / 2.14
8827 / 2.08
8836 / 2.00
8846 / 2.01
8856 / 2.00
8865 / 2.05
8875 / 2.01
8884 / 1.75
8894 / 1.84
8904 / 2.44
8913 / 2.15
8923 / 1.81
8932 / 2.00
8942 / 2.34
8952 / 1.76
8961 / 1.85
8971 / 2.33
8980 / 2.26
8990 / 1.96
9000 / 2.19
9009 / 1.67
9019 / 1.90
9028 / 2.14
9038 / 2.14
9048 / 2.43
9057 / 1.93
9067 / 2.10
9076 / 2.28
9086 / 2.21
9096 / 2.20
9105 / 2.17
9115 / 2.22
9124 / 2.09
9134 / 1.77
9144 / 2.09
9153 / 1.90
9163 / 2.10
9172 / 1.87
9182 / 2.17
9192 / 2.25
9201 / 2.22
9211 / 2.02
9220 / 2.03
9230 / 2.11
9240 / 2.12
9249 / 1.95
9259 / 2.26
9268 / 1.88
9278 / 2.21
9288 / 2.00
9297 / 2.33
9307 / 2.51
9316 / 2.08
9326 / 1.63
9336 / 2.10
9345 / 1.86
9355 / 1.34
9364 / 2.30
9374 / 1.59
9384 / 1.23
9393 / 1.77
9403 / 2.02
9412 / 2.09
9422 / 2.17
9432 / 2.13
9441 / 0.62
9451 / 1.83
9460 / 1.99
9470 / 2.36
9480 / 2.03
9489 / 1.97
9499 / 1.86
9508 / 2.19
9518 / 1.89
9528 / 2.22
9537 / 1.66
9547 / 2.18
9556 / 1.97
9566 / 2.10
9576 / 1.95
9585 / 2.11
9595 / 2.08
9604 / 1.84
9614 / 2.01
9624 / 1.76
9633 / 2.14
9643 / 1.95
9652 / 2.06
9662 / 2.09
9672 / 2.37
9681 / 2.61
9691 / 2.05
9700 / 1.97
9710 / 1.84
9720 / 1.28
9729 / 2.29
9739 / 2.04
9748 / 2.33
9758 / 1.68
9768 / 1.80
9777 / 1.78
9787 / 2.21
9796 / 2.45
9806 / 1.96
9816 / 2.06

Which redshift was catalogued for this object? 0.05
